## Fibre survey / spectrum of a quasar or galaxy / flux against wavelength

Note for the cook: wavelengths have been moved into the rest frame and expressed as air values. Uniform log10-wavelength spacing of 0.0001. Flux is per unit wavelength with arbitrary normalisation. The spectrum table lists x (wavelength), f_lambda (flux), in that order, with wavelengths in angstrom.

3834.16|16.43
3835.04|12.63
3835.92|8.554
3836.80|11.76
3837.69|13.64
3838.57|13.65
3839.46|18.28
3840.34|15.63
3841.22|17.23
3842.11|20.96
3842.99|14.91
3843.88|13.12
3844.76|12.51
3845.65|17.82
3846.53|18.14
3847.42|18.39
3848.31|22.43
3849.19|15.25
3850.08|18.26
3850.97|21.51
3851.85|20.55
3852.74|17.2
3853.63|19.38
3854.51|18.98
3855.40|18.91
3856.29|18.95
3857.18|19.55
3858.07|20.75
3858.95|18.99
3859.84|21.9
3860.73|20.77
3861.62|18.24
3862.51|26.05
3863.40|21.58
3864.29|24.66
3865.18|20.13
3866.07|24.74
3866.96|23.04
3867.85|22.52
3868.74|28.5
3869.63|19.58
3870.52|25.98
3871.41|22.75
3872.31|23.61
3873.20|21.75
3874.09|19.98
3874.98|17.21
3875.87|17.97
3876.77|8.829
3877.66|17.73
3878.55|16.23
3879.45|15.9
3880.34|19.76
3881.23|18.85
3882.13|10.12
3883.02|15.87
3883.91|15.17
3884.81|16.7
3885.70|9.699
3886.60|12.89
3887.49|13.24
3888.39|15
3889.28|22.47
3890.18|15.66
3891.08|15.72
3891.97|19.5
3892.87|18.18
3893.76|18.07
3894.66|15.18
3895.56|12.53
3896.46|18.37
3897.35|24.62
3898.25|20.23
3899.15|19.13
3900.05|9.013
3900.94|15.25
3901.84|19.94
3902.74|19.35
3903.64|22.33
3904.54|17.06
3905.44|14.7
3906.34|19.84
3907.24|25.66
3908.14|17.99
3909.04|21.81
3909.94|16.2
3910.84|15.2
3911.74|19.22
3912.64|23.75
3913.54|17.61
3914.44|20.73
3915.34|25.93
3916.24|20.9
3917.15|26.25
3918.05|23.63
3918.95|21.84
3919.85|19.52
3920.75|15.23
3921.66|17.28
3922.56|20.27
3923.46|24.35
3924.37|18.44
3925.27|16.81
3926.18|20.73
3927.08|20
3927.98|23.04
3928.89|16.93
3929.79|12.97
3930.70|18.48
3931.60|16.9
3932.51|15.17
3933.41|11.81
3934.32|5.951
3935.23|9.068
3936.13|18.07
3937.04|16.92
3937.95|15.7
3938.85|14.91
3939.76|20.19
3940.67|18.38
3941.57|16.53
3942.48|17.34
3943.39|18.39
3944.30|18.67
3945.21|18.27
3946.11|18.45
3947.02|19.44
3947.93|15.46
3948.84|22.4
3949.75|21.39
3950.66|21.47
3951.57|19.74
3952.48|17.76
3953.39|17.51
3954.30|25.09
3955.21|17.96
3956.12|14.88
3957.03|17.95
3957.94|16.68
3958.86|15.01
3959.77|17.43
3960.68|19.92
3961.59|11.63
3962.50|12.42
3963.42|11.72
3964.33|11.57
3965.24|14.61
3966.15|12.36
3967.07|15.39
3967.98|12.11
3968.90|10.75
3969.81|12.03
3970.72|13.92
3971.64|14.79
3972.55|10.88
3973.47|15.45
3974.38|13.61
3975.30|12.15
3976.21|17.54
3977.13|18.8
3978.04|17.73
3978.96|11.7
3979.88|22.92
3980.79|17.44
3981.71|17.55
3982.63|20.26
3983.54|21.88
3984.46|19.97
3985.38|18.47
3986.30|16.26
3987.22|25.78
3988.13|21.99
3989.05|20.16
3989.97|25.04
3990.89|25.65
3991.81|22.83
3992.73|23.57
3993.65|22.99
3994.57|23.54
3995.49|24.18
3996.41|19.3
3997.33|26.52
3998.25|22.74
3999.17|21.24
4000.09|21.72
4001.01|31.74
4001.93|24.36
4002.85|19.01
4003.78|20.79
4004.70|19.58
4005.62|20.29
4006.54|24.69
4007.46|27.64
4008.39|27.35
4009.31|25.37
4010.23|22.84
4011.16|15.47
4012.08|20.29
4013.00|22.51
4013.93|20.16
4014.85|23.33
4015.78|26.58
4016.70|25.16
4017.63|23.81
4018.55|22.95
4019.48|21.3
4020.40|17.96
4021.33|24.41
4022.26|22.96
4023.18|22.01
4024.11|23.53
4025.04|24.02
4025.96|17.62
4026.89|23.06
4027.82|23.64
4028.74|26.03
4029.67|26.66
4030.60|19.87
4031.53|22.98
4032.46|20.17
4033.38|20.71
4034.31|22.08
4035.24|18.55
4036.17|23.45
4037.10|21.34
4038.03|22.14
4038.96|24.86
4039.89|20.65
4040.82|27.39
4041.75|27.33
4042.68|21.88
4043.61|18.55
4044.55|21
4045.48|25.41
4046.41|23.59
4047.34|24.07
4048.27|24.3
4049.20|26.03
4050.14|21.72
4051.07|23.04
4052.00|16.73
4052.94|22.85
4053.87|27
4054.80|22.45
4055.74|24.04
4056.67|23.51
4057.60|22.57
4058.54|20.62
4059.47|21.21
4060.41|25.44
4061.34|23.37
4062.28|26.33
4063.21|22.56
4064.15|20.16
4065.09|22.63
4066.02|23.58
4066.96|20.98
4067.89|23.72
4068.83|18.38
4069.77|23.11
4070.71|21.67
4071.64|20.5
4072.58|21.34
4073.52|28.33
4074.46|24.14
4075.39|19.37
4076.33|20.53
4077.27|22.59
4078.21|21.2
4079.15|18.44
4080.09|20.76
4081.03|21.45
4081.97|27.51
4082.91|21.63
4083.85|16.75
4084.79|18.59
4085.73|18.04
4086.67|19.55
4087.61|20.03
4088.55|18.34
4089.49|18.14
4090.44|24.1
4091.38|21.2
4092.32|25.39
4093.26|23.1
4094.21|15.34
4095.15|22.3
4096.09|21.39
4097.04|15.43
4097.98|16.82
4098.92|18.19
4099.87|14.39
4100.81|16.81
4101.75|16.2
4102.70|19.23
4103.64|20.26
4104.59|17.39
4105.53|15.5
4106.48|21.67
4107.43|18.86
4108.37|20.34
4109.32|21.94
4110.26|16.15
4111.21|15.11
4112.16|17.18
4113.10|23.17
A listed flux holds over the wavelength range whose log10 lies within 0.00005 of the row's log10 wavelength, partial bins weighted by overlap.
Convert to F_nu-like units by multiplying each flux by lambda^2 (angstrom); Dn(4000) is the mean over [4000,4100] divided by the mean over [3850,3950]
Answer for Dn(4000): 1.28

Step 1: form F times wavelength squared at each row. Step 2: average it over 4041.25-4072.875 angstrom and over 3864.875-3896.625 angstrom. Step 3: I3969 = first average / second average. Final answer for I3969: 1.38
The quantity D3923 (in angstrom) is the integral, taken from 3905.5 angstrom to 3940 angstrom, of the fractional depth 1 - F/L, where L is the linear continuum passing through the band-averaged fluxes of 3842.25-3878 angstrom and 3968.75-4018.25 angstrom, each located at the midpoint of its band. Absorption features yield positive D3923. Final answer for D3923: 3.0 angstrom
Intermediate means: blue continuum 19.8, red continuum 20.7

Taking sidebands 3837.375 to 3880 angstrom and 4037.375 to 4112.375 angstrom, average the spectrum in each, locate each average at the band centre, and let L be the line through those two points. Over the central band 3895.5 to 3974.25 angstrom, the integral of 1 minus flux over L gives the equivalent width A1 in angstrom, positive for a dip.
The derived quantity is 9.60 angstrom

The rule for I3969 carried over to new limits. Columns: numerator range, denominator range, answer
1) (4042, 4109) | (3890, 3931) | 1.21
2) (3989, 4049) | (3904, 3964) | 1.32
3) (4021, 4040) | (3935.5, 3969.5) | 1.39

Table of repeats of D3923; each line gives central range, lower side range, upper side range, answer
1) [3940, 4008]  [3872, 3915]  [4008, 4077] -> 5.3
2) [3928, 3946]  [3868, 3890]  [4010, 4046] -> 3.3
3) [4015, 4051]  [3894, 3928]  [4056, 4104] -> -4.2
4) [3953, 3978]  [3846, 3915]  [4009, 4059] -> 7.1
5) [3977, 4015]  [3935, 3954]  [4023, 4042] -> -1.8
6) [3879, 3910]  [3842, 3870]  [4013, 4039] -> 5.0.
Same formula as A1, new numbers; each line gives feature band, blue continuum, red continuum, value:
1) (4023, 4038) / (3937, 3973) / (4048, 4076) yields -1.0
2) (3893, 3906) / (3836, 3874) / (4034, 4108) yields 1.5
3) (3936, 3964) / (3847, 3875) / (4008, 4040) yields 5.4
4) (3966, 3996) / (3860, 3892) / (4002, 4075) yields 4.4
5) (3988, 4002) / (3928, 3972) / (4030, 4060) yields -3.2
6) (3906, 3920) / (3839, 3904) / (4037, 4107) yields -1.4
